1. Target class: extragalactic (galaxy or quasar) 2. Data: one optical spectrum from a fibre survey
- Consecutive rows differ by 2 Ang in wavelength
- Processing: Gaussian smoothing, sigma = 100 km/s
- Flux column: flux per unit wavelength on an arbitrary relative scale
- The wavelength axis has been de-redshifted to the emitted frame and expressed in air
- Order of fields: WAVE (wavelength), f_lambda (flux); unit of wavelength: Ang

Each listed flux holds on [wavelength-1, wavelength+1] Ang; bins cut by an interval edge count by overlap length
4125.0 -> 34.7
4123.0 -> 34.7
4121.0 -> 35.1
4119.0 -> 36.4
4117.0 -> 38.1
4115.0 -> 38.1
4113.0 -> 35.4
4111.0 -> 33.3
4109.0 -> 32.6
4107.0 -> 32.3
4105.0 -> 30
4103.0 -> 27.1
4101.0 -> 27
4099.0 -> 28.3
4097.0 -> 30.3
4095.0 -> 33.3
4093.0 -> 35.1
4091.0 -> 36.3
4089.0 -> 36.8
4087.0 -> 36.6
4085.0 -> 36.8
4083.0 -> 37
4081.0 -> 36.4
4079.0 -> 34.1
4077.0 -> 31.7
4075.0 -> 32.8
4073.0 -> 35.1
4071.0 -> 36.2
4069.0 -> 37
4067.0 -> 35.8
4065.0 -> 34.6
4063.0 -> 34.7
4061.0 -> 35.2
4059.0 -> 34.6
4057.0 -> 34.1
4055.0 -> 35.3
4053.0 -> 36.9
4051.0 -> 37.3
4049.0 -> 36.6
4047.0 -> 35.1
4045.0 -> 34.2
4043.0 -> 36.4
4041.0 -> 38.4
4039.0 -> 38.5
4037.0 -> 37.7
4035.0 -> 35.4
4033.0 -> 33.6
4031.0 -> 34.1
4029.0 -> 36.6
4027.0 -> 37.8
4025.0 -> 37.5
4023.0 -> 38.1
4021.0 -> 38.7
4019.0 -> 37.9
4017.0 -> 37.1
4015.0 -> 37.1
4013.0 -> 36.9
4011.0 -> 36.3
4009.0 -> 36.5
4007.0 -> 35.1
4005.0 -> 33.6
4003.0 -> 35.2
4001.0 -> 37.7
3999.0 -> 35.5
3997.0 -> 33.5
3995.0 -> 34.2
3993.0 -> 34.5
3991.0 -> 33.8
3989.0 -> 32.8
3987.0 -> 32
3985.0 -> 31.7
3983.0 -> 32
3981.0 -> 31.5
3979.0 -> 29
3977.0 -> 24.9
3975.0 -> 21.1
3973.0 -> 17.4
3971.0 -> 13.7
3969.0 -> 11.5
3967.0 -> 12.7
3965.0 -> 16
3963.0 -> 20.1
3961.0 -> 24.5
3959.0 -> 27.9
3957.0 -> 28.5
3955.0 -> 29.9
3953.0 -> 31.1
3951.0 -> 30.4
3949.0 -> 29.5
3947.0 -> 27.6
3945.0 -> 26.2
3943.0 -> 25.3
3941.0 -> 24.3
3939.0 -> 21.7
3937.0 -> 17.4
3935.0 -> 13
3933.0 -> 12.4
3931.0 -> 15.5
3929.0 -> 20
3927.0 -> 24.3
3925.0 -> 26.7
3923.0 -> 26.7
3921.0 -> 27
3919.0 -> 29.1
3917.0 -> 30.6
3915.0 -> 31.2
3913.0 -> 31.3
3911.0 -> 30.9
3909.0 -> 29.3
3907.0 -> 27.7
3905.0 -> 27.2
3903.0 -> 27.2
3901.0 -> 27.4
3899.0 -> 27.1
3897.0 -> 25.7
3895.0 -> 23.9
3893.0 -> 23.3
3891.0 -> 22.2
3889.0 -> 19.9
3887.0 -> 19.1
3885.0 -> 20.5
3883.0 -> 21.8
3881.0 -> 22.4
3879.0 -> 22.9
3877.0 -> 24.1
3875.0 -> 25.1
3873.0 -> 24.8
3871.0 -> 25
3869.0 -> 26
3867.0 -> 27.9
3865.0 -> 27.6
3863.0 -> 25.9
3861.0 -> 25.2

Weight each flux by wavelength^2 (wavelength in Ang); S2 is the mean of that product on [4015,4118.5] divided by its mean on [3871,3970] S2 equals 1.6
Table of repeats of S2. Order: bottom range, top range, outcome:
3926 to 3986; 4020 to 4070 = 1.64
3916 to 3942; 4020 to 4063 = 1.73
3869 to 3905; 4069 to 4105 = 1.56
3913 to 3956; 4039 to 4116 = 1.49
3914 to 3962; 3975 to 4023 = 1.40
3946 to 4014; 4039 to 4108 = 1.25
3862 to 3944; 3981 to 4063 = 1.55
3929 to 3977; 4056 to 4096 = 1.73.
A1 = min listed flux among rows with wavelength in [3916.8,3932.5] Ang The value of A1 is 15.5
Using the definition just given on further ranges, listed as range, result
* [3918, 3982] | 11.5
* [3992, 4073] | 33.5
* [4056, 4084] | 31.7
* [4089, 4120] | 27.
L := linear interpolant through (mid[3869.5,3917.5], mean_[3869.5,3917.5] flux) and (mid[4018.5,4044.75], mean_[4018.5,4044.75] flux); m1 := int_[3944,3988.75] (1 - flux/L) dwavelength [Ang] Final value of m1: 9.0 Ang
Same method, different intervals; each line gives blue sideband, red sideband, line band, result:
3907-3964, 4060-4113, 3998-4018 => -4.52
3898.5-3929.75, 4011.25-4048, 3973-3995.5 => 2.21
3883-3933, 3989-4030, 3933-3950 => 3.78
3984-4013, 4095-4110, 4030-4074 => -4.95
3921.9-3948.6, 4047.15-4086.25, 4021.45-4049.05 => -3.75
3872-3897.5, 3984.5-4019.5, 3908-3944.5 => 3.47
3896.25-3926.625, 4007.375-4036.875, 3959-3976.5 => 7.83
